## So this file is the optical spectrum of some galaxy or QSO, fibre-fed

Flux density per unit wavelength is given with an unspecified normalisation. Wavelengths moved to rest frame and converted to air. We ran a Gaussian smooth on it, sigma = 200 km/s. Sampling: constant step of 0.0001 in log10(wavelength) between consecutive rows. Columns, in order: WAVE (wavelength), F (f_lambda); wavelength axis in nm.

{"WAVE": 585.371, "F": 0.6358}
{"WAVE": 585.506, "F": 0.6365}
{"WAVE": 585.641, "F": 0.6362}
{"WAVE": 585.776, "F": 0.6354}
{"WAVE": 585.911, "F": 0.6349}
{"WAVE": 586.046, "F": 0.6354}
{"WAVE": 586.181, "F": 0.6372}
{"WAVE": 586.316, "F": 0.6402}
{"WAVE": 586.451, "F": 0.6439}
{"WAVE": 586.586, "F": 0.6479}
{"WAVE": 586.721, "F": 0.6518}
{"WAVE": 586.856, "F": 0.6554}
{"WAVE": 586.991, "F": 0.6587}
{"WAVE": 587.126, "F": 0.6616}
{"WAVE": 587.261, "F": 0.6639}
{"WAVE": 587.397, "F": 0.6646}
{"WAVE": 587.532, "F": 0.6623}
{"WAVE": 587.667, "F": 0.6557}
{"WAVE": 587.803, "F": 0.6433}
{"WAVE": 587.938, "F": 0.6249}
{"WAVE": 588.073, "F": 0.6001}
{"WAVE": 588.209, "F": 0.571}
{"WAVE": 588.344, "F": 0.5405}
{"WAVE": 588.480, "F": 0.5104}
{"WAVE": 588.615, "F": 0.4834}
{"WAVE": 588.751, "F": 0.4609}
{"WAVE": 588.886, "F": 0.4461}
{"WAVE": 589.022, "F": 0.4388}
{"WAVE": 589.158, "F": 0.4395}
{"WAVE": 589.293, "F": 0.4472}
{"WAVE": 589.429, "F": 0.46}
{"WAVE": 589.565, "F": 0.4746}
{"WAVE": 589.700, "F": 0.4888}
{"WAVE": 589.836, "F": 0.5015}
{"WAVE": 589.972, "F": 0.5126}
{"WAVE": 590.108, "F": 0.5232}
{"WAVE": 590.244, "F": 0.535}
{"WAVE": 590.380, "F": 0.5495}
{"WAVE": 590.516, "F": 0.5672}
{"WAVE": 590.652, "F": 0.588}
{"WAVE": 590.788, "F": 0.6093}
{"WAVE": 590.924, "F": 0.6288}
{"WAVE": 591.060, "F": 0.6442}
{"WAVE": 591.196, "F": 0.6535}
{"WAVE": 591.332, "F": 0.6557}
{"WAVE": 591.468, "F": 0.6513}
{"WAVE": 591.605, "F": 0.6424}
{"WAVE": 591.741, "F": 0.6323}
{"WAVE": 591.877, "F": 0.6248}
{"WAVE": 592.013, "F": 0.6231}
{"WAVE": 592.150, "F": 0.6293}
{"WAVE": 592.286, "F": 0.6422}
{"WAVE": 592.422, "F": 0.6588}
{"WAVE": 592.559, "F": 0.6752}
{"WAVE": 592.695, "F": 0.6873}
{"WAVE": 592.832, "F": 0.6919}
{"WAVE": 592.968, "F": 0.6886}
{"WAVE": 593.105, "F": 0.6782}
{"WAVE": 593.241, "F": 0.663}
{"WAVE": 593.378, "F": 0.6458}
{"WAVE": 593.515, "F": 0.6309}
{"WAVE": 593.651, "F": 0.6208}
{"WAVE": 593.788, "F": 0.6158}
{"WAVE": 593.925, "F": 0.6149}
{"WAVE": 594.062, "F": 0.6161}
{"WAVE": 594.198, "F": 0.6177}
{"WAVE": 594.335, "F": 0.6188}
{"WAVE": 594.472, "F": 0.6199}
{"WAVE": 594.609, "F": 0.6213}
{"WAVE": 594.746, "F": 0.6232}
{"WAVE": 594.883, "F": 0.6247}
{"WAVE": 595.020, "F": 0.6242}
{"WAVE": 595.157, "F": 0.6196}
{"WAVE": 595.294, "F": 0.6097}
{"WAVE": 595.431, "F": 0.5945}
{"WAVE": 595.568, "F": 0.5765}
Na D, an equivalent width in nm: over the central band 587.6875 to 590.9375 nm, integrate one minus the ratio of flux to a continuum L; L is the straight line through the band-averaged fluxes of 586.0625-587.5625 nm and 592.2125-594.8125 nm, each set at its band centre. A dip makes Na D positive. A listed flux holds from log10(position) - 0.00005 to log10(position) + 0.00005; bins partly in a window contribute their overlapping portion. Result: 0.61 nm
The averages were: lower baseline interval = 0.653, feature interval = 0.527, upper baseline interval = 0.644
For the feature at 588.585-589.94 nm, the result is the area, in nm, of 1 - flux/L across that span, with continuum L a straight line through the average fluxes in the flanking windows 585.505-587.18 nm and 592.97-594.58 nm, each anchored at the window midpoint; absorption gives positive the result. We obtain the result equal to 0.37 nm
